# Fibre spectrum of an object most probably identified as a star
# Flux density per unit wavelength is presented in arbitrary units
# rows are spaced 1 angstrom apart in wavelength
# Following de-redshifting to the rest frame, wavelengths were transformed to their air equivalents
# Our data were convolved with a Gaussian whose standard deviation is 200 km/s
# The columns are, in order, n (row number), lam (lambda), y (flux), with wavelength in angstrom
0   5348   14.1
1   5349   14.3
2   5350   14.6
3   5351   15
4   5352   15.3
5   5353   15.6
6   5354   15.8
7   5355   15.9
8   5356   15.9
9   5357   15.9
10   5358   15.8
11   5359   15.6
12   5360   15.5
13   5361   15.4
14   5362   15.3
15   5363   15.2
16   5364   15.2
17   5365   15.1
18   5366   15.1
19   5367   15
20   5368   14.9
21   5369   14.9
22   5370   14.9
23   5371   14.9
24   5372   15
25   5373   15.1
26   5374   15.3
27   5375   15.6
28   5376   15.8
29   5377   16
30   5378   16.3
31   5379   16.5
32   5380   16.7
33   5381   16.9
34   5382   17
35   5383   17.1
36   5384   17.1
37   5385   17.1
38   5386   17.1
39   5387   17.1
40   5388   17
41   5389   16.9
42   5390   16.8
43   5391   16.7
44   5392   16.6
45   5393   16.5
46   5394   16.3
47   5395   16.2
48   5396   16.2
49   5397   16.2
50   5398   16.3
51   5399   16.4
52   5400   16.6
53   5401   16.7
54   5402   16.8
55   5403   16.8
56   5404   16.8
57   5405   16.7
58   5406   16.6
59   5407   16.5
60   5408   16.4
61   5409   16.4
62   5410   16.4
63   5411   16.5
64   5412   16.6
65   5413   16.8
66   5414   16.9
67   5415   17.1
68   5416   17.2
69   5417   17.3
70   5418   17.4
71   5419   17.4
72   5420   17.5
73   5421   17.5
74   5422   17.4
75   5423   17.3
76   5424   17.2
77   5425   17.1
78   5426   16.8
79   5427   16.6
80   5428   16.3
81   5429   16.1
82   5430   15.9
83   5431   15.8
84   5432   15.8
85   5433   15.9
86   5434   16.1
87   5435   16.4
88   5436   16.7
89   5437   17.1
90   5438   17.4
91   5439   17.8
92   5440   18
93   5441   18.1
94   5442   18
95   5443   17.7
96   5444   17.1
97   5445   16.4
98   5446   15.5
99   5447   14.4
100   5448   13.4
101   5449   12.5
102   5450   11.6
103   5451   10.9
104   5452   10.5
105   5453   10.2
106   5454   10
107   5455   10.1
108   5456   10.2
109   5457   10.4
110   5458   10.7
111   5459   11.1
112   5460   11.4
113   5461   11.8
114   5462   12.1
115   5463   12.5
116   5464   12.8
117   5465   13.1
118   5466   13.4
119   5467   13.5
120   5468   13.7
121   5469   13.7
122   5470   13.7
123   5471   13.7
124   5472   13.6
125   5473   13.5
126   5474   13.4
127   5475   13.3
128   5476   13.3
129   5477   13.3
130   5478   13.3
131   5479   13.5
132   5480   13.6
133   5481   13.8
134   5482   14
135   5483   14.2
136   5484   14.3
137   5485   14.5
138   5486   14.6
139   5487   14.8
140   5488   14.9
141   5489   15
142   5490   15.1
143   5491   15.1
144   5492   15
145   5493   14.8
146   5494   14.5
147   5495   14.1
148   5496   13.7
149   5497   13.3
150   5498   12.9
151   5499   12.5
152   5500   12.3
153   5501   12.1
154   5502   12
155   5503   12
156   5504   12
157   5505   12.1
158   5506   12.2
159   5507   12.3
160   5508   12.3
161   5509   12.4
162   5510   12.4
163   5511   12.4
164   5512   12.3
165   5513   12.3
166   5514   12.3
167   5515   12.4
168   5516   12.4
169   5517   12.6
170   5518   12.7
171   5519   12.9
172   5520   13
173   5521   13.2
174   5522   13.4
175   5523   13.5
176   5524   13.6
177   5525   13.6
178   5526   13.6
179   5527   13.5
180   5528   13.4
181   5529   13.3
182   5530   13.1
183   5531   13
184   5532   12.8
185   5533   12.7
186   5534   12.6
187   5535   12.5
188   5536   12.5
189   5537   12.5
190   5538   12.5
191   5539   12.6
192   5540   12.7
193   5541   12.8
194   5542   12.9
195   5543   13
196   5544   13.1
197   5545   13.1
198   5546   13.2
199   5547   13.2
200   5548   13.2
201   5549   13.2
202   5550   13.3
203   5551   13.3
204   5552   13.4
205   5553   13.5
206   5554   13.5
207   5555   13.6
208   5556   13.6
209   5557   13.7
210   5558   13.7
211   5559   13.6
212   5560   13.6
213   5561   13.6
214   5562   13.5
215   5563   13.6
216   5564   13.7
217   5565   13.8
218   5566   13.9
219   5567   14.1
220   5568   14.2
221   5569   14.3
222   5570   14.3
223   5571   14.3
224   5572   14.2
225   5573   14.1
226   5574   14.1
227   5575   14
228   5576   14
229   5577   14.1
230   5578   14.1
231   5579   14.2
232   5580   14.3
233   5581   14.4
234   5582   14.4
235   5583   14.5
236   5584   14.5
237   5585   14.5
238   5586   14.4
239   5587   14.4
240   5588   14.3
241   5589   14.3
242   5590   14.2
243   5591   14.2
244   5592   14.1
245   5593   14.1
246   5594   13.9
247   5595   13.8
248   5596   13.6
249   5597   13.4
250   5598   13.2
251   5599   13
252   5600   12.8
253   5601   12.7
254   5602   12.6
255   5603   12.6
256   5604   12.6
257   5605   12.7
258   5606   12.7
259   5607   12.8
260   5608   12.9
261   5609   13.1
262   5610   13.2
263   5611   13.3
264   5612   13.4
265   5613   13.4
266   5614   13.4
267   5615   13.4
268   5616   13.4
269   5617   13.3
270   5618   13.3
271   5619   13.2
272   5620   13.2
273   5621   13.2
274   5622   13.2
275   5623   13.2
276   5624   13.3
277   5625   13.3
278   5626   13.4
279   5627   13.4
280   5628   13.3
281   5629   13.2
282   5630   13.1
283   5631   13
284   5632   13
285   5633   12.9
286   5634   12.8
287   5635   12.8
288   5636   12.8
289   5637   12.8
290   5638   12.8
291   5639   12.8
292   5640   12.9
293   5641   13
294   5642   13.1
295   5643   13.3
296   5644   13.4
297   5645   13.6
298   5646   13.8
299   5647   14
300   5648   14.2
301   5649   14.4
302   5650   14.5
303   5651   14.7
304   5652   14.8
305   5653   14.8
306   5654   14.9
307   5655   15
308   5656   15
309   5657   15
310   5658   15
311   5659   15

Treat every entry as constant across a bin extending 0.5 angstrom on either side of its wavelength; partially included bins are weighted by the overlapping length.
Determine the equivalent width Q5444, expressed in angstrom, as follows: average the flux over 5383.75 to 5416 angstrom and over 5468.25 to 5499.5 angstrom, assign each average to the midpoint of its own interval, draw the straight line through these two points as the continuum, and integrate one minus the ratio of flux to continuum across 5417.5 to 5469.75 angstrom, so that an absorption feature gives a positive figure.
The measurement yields 2.1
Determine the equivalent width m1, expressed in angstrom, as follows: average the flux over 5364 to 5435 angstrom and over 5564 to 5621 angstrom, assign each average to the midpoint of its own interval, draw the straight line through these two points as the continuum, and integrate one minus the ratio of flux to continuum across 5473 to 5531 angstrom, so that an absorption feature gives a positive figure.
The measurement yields 6.5 angstrom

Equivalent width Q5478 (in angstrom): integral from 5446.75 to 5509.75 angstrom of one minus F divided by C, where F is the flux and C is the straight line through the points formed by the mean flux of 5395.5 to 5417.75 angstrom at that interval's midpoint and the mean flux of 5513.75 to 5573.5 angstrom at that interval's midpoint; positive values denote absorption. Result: 8.2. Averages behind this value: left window 16.7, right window 13.3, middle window 12.9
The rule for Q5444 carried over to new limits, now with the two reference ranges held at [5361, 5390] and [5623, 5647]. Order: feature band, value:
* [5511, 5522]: 1.4 angstrom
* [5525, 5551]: 2.2 angstrom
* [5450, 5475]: 4.8 angstrom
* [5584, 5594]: -0.5 angstrom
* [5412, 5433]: -1.9 angstrom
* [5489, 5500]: 0.4 angstrom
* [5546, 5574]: 0.5 angstrom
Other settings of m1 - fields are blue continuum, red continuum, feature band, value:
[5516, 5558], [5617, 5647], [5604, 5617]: 0.0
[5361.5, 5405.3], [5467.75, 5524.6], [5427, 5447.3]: -2.5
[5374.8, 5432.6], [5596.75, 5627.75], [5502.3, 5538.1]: 4.8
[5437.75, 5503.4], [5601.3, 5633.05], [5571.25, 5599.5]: -1.8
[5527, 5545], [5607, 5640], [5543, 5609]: -3.5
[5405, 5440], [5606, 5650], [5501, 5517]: 3.2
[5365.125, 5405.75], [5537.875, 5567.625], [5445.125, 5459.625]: 3.3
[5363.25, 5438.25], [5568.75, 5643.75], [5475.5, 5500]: 1.8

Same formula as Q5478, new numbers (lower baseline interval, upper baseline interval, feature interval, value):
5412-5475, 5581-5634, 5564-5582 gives -0.5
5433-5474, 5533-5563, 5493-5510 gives 0.9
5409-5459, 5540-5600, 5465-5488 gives 1.8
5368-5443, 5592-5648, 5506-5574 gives 5.9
